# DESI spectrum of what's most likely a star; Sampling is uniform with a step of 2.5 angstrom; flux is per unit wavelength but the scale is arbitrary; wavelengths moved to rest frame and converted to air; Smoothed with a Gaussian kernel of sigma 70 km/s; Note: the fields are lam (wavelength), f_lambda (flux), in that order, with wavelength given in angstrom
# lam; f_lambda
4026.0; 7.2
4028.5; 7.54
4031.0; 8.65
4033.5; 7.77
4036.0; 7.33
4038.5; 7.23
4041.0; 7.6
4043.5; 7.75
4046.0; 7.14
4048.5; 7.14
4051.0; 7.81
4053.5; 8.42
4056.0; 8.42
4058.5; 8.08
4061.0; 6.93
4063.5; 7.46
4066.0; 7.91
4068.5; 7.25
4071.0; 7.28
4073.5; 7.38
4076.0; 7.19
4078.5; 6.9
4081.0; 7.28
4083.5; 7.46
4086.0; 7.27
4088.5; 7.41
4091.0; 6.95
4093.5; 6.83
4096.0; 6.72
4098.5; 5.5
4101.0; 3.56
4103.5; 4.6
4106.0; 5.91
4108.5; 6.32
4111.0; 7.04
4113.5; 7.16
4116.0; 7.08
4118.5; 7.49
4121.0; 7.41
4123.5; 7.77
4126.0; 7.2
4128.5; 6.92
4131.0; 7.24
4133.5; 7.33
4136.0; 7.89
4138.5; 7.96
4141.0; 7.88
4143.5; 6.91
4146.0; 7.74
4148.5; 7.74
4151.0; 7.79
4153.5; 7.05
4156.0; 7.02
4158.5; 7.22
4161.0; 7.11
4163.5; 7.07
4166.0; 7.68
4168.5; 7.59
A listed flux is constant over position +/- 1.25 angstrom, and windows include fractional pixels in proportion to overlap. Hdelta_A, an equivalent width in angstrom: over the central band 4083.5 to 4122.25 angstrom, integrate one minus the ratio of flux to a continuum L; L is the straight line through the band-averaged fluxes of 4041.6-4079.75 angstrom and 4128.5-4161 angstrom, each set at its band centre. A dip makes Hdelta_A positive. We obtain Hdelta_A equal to 5.1 angstrom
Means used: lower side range 7.54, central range 6.51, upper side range 7.44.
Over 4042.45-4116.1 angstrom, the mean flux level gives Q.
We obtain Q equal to 7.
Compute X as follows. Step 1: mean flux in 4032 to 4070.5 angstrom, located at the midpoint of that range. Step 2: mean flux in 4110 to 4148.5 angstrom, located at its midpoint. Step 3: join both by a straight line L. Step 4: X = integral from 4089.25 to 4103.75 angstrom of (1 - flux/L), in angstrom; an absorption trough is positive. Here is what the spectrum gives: 3.2 angstrom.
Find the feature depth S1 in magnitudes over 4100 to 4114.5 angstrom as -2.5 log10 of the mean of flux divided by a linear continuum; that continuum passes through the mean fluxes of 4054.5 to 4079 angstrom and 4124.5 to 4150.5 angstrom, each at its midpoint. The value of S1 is 0.283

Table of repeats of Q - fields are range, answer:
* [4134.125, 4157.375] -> 7.55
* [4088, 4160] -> 6.95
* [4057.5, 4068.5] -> 7.54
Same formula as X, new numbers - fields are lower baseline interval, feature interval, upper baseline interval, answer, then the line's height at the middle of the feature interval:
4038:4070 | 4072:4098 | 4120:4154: 1.7 angstrom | 7.58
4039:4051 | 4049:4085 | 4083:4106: -3.4 angstrom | 6.89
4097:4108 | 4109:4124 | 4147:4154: -3.8 angstrom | 5.78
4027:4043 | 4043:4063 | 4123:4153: -0.1 angstrom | 7.65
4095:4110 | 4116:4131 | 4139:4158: -2.3 angstrom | 6.36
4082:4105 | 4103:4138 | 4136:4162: -0.9 angstrom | 6.85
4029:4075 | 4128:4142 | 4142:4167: -0.3 angstrom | 7.39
